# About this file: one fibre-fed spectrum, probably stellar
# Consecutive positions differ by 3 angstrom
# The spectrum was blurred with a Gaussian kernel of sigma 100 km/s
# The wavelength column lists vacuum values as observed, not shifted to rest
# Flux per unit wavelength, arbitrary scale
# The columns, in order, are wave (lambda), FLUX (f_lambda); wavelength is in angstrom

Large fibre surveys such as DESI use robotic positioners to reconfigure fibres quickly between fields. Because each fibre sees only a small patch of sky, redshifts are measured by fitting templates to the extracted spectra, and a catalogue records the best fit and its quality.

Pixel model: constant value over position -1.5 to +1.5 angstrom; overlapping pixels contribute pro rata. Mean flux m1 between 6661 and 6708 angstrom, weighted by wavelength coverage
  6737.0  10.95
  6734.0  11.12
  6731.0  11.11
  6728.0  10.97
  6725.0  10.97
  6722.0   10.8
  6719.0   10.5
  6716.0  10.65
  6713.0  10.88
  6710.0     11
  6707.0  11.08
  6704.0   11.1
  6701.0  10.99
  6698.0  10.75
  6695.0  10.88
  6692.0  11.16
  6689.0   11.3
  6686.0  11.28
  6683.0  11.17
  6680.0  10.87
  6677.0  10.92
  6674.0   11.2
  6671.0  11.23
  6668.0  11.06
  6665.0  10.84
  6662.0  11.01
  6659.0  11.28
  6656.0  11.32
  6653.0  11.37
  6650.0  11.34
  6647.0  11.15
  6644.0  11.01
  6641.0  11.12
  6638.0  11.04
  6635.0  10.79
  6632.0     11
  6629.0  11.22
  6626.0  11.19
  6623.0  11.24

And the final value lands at 11.1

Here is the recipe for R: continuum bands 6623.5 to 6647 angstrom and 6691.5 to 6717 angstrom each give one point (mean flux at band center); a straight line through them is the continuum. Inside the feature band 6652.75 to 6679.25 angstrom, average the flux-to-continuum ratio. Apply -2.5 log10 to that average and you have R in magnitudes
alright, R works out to -0.01 mag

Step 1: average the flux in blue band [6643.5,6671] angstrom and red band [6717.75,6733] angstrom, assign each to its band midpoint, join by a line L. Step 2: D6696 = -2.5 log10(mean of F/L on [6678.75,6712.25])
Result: 0.00 mag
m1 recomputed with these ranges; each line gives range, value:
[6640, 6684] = 11.1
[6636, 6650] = 11.1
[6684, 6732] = 11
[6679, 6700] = 11.1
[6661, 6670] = 11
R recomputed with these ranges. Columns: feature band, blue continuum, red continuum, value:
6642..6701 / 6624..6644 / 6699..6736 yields -0.01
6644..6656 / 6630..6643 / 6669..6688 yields -0.02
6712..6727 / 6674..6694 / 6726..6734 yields 0.03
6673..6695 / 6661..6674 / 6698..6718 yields -0.01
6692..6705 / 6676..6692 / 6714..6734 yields 0.01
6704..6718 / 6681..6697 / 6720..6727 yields 0.01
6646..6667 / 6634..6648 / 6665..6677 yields -0.01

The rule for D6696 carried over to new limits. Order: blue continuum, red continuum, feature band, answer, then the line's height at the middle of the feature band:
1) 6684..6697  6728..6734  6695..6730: 0.02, 11.1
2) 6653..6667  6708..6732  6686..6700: -0.01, 11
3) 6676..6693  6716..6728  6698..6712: -0.01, 10.9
